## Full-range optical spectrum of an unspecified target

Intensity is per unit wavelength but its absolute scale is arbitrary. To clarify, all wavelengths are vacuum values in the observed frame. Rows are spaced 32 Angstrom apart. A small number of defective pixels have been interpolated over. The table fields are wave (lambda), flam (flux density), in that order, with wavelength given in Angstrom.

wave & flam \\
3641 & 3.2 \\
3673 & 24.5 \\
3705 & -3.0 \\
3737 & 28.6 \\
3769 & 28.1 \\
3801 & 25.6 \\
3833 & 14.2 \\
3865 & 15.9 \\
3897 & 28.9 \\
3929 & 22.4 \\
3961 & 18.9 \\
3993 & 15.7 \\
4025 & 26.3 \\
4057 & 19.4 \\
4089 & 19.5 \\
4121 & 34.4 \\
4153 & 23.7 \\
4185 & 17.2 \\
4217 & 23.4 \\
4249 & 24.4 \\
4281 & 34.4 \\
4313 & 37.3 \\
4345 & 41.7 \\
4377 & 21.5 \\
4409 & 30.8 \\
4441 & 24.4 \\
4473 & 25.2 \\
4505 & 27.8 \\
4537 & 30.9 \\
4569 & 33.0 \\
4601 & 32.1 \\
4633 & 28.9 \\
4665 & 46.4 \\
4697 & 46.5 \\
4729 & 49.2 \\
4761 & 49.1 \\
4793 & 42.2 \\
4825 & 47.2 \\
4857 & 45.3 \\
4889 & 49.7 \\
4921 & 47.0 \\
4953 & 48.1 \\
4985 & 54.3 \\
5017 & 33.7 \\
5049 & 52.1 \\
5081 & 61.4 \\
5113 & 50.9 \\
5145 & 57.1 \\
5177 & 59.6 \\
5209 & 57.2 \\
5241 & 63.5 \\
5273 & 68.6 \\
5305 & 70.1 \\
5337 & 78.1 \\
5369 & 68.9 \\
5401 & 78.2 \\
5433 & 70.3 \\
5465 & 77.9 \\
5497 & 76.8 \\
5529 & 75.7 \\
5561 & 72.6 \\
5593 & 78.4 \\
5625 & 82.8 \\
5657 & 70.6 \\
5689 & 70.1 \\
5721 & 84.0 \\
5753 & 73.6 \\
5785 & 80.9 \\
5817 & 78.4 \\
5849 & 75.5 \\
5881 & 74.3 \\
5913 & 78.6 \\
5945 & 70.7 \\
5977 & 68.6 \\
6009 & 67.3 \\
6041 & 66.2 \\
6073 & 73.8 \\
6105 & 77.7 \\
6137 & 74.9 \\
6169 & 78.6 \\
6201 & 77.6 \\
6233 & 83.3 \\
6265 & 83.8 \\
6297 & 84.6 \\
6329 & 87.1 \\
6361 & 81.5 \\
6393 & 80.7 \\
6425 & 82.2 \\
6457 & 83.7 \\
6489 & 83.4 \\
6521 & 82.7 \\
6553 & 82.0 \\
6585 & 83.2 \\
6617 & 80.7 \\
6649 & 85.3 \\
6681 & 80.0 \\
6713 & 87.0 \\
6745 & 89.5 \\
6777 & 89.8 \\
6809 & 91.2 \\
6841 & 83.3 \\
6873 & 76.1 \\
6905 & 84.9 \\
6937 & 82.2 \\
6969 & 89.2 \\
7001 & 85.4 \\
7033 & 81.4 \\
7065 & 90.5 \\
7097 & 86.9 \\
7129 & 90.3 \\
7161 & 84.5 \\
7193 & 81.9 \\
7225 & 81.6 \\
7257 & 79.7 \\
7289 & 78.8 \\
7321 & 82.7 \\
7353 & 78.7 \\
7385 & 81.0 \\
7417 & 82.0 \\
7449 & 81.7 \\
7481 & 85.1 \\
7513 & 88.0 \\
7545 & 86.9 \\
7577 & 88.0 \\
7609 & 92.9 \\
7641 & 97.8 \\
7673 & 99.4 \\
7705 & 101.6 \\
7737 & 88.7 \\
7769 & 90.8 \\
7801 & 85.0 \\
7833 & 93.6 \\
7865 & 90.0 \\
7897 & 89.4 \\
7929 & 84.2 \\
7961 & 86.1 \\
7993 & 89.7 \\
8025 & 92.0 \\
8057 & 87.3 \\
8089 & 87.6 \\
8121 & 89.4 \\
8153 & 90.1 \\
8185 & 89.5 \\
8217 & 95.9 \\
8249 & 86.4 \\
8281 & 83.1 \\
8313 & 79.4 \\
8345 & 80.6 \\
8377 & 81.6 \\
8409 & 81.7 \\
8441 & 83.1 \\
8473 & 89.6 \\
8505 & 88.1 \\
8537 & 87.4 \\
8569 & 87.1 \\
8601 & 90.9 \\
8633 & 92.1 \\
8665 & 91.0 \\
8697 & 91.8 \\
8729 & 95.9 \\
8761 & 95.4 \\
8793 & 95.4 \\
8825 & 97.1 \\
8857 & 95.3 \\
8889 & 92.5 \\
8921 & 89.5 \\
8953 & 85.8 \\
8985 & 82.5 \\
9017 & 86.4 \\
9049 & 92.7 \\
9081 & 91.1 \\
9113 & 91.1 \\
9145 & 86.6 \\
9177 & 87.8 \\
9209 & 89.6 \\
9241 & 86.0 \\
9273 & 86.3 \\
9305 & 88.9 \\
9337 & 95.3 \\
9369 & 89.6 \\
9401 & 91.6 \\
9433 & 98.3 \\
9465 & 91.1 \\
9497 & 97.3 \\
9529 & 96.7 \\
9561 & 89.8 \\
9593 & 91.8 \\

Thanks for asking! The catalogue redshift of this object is 0.168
